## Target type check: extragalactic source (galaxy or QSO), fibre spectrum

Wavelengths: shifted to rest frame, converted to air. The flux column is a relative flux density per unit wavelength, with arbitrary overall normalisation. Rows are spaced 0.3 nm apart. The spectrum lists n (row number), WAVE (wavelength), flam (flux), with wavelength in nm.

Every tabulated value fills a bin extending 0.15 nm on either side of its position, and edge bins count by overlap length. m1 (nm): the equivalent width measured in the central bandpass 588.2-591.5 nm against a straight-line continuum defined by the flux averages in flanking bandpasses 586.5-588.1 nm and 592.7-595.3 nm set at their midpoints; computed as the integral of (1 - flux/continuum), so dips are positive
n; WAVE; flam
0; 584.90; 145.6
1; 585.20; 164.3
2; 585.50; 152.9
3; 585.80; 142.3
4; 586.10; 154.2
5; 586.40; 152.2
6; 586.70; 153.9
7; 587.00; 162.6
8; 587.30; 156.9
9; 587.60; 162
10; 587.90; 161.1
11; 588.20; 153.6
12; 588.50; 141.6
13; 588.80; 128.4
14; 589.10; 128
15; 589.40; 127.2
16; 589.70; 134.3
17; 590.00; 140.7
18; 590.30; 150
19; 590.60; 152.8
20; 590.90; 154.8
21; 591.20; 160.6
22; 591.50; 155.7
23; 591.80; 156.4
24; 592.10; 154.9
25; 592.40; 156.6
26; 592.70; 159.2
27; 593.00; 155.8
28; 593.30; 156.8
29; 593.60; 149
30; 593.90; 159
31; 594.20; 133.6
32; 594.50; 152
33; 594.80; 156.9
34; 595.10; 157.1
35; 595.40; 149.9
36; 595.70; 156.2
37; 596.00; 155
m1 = 0.29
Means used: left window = 159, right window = 153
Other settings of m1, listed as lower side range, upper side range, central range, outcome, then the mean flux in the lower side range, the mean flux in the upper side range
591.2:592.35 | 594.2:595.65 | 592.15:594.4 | 0.021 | 156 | 152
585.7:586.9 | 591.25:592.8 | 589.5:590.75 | 0.091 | 151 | 157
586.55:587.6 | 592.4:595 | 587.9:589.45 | 0.181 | 158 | 153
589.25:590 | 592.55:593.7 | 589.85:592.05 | -0.182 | 133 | 155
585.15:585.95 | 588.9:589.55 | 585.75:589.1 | -0.277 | 152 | 128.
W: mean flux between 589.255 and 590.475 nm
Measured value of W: 138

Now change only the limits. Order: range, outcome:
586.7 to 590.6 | 146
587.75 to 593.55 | 149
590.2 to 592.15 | 155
